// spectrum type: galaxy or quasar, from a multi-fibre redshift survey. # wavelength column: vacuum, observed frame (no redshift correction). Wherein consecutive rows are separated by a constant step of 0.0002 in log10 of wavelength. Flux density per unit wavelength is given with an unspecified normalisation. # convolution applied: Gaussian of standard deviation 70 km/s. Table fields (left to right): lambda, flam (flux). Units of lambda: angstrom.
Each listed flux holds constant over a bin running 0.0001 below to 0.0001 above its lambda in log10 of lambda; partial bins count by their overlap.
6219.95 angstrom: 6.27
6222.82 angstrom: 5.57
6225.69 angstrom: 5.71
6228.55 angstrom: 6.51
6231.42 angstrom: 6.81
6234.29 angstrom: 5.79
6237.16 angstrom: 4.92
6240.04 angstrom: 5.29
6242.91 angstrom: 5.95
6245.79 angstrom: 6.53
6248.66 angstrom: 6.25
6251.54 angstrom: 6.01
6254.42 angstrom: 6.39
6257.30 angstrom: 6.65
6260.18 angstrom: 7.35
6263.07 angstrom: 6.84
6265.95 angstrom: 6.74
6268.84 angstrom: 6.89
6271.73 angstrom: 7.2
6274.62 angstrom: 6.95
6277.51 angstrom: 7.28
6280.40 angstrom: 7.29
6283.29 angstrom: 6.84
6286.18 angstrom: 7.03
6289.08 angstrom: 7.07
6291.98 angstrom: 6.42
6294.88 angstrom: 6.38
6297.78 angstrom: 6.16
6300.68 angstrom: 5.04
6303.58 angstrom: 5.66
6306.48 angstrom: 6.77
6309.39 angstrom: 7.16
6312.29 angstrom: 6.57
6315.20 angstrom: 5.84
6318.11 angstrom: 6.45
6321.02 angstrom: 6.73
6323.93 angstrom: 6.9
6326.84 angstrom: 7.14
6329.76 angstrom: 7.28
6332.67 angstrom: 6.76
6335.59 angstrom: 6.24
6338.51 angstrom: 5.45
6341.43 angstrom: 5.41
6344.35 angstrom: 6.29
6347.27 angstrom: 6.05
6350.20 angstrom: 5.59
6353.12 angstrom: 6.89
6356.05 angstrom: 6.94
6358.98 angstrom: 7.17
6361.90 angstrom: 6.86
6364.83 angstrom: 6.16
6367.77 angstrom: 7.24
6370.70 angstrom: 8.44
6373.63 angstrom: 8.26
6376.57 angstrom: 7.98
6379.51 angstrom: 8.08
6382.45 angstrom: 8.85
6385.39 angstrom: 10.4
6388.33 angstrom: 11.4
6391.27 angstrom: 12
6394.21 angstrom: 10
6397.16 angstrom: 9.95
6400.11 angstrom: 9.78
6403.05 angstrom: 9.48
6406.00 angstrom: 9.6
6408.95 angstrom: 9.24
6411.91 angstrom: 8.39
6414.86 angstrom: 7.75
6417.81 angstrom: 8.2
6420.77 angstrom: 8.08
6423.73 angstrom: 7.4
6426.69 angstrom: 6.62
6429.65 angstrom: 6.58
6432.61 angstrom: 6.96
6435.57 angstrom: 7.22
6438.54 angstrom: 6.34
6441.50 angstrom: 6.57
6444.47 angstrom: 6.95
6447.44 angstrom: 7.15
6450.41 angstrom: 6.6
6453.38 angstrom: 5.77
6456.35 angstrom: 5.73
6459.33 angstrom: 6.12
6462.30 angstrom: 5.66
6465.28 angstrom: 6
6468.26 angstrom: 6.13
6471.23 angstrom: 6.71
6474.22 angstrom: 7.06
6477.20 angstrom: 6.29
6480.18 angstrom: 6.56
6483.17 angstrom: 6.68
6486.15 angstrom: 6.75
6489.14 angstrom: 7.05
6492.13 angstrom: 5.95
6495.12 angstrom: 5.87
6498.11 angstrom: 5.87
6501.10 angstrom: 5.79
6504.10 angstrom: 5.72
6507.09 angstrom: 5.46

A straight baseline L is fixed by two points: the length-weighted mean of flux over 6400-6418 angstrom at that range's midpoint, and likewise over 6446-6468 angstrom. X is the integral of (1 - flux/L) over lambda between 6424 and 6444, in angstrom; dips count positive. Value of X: 1.8 angstrom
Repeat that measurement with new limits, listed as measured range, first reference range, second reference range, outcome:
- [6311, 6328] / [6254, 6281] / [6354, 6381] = 1.5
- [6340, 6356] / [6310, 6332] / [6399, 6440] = 2.1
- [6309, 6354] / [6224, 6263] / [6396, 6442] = 4.5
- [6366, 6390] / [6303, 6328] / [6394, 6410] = 0.0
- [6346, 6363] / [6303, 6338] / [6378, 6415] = 3.0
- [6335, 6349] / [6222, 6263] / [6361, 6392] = 3.8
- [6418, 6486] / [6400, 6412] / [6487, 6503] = 9.0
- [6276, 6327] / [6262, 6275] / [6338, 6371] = 1.4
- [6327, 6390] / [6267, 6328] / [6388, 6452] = 1.1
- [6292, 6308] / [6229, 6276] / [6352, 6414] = 2.7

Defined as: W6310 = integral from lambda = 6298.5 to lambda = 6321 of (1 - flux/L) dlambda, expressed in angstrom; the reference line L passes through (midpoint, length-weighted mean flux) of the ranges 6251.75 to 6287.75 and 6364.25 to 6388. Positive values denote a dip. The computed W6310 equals 3.7 angstrom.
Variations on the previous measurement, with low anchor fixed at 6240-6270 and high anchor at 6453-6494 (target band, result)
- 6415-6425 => -2.4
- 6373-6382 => -2.5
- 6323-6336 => -1.0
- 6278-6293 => -1.1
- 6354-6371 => -1.7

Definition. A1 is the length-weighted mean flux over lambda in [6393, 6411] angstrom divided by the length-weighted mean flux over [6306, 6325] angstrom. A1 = 1.45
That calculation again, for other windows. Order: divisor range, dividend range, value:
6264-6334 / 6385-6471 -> 1.17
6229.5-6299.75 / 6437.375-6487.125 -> 0.98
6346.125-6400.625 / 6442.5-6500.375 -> 0.77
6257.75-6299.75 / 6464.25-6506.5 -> 0.92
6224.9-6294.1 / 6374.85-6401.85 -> 1.50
